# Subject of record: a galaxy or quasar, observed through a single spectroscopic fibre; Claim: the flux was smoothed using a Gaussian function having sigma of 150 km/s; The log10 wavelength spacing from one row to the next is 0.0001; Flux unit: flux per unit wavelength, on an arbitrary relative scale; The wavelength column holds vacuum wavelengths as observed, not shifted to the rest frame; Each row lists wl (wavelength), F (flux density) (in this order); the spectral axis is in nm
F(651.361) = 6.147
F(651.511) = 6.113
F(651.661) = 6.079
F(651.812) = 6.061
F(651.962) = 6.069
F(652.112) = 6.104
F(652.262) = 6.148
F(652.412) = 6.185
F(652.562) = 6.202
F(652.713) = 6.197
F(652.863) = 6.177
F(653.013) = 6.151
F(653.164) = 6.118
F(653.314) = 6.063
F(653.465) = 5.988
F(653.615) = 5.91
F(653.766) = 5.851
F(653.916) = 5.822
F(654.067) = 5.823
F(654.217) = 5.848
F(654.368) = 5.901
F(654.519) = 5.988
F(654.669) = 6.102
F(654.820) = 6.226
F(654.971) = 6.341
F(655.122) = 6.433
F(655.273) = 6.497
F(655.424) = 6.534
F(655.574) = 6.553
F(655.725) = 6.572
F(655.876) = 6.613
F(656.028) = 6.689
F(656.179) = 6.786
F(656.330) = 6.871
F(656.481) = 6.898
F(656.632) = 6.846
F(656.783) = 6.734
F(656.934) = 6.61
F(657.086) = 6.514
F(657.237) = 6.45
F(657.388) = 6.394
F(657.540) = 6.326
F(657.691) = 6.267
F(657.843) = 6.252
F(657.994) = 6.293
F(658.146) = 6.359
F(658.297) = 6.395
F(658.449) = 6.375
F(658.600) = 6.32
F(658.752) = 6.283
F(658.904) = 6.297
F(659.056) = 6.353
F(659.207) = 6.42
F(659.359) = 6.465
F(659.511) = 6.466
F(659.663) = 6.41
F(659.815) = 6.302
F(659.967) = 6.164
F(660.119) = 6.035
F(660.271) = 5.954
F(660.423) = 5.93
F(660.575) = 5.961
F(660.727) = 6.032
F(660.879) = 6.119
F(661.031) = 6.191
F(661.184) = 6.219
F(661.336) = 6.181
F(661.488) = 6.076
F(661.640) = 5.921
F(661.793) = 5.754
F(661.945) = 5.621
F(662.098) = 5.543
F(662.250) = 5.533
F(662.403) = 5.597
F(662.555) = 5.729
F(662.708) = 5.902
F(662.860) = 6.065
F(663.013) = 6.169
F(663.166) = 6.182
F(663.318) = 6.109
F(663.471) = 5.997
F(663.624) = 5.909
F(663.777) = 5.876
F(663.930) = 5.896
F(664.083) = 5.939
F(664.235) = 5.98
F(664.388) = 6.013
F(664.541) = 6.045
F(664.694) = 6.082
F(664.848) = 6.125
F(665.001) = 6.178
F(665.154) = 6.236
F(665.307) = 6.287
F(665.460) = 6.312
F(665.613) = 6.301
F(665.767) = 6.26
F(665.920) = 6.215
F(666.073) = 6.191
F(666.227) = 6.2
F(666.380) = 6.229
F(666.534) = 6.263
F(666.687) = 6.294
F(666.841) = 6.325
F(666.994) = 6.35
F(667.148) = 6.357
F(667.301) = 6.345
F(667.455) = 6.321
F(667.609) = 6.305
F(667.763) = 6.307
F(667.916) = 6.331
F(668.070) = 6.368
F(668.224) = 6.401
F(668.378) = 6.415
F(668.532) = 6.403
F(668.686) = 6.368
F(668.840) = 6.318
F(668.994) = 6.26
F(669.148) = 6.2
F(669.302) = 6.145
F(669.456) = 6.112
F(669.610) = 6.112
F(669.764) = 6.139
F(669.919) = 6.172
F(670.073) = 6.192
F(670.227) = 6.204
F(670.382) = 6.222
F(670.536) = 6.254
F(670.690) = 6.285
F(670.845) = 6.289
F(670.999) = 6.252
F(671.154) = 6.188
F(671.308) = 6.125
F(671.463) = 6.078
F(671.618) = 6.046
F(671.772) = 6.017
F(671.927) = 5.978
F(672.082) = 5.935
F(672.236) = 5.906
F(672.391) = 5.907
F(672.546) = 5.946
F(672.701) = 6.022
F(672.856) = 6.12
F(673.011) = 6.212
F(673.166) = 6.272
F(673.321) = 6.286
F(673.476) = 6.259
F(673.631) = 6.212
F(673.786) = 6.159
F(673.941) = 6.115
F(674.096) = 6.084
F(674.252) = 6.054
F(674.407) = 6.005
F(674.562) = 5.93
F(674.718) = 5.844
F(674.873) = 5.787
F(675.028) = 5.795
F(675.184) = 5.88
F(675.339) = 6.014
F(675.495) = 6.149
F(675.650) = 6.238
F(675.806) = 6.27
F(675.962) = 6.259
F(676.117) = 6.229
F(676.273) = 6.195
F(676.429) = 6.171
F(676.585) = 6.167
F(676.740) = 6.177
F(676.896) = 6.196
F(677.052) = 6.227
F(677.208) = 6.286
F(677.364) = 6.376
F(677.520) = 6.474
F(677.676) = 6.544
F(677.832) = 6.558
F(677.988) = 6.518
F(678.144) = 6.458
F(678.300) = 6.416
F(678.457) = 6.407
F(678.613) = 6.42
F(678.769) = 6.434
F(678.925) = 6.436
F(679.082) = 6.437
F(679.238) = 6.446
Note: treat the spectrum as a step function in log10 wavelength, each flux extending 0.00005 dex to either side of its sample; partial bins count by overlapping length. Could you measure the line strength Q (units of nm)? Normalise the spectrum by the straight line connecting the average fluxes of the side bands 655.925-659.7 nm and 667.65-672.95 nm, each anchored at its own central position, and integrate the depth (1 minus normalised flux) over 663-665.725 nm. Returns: 0.10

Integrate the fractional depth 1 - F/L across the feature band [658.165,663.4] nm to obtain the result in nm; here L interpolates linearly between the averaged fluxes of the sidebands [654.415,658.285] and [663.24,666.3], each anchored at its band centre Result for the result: 0.161 nm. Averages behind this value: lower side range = 6.48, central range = 6.09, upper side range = 6.11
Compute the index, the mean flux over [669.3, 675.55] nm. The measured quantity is 6.09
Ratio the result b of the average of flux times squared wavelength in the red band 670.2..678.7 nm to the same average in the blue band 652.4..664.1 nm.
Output 1.05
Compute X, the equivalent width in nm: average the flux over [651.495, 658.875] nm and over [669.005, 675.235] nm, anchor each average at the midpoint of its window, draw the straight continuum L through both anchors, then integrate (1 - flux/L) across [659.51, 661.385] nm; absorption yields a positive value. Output 0.03 nm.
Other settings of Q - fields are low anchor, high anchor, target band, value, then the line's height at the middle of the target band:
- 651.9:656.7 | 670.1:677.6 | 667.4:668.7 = -0.04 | 6.17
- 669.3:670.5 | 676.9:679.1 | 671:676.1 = 0.17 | 6.28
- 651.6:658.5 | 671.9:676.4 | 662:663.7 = 0.09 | 6.21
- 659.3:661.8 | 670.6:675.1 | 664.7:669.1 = -0.14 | 6.1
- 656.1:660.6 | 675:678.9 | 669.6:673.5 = 0.11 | 6.32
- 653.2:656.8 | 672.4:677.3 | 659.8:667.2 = 0.20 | 6.23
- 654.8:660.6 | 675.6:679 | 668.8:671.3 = 0.06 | 6.37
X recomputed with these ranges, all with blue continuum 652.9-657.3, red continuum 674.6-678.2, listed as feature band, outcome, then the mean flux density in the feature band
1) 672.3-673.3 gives 0.02 nm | 6.09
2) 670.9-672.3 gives 0.04 nm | 6.07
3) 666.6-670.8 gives -0.02 nm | 6.28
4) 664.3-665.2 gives 0.02 nm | 6.1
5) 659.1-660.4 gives 0.01 nm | 6.27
